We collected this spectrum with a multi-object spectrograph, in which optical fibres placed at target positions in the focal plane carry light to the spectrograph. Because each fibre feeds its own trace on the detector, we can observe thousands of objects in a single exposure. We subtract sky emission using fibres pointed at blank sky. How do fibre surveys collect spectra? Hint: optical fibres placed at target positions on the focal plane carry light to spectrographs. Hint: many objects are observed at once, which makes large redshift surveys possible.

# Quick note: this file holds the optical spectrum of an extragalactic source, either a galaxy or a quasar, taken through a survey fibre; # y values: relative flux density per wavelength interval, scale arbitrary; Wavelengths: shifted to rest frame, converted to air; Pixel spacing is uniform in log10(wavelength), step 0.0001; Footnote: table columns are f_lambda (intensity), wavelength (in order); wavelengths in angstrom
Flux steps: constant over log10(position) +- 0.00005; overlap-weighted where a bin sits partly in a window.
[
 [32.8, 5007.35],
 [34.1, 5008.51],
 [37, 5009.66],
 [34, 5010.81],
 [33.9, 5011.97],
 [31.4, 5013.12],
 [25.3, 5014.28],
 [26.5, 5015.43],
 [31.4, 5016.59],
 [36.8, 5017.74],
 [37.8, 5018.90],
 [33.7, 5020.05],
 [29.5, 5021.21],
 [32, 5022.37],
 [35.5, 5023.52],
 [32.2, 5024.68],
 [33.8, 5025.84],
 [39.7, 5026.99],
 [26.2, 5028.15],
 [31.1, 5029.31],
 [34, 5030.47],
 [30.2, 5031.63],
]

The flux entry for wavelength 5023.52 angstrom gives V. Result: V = 35.5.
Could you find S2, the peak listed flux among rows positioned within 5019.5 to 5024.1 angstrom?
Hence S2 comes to 35.5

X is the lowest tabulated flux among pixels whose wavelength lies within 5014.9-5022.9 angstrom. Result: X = 26.5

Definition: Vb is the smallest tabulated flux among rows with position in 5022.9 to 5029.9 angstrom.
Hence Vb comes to 26.2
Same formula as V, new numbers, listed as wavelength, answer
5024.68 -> 32.2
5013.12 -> 31.4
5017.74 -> 36.8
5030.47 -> 34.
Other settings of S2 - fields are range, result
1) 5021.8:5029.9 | 39.7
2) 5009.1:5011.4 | 37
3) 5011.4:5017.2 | 33.9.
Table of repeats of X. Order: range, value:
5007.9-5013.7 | 31.4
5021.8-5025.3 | 32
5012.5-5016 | 25.3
